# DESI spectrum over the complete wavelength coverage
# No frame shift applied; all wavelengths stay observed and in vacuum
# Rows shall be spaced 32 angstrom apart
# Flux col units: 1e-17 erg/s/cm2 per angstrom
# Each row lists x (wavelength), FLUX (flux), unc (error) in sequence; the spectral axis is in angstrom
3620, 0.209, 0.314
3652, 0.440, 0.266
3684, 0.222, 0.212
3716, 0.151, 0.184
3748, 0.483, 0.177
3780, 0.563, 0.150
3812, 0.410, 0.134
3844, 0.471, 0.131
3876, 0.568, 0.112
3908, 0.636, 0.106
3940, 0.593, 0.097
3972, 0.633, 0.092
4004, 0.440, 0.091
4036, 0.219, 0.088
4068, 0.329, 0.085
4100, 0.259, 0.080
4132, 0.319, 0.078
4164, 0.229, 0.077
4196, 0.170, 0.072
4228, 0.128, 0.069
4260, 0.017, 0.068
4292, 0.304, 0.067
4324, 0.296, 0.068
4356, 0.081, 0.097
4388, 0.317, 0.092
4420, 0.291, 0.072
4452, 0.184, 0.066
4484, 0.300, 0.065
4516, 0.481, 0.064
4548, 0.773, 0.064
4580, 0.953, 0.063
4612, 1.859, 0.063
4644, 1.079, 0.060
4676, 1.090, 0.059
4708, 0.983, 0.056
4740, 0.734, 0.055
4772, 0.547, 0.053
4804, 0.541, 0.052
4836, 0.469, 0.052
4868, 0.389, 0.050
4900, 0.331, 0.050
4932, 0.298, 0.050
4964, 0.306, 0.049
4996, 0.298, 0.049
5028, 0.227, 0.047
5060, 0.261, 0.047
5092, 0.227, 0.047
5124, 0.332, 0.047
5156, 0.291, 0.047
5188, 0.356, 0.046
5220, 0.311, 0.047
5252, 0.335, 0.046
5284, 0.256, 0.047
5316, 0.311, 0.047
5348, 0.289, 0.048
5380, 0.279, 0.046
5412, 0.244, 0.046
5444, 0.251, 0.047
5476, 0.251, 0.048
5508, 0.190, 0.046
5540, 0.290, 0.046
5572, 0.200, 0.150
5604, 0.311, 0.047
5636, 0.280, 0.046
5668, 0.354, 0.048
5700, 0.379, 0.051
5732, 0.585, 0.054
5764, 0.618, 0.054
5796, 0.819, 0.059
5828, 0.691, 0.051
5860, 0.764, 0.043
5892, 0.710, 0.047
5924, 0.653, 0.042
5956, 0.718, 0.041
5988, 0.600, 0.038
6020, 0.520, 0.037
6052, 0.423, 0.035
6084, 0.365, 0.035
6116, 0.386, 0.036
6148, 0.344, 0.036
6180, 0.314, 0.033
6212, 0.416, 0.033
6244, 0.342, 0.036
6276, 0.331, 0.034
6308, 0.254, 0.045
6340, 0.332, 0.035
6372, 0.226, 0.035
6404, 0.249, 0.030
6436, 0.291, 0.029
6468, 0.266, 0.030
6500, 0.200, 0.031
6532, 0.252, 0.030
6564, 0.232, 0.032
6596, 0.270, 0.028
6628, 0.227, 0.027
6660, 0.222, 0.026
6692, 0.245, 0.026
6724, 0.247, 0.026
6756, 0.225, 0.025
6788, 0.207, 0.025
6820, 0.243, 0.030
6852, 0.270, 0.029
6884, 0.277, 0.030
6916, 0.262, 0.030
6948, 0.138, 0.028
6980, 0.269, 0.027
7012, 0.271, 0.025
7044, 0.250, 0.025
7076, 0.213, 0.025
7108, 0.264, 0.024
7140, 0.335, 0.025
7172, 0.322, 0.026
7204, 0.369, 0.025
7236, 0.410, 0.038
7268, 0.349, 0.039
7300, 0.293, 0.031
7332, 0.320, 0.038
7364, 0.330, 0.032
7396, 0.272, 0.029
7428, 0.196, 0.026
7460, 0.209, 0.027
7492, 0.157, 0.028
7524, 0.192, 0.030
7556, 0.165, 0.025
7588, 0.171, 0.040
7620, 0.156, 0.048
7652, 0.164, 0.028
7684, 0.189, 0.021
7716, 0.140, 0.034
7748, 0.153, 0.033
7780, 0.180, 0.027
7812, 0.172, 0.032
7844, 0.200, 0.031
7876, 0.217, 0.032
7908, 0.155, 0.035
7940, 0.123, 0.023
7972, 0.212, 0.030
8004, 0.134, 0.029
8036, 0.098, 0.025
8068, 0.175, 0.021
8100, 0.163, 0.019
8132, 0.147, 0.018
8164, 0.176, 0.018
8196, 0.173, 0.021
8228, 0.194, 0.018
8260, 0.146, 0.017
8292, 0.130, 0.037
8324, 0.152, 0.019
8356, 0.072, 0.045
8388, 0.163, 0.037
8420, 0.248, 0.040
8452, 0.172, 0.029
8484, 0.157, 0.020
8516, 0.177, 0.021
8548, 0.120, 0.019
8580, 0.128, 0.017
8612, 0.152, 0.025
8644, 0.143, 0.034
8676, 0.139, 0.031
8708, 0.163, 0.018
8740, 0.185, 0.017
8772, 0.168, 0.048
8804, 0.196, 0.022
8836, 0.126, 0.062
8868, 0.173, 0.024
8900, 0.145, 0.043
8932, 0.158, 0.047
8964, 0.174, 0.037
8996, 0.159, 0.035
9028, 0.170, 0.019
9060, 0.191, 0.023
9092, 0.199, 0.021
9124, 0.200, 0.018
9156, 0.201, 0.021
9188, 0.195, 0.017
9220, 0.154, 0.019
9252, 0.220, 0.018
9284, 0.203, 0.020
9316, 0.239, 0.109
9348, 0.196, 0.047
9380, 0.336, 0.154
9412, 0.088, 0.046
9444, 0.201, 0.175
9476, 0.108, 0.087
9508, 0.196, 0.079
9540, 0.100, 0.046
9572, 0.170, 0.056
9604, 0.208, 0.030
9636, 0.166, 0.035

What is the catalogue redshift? 2.79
